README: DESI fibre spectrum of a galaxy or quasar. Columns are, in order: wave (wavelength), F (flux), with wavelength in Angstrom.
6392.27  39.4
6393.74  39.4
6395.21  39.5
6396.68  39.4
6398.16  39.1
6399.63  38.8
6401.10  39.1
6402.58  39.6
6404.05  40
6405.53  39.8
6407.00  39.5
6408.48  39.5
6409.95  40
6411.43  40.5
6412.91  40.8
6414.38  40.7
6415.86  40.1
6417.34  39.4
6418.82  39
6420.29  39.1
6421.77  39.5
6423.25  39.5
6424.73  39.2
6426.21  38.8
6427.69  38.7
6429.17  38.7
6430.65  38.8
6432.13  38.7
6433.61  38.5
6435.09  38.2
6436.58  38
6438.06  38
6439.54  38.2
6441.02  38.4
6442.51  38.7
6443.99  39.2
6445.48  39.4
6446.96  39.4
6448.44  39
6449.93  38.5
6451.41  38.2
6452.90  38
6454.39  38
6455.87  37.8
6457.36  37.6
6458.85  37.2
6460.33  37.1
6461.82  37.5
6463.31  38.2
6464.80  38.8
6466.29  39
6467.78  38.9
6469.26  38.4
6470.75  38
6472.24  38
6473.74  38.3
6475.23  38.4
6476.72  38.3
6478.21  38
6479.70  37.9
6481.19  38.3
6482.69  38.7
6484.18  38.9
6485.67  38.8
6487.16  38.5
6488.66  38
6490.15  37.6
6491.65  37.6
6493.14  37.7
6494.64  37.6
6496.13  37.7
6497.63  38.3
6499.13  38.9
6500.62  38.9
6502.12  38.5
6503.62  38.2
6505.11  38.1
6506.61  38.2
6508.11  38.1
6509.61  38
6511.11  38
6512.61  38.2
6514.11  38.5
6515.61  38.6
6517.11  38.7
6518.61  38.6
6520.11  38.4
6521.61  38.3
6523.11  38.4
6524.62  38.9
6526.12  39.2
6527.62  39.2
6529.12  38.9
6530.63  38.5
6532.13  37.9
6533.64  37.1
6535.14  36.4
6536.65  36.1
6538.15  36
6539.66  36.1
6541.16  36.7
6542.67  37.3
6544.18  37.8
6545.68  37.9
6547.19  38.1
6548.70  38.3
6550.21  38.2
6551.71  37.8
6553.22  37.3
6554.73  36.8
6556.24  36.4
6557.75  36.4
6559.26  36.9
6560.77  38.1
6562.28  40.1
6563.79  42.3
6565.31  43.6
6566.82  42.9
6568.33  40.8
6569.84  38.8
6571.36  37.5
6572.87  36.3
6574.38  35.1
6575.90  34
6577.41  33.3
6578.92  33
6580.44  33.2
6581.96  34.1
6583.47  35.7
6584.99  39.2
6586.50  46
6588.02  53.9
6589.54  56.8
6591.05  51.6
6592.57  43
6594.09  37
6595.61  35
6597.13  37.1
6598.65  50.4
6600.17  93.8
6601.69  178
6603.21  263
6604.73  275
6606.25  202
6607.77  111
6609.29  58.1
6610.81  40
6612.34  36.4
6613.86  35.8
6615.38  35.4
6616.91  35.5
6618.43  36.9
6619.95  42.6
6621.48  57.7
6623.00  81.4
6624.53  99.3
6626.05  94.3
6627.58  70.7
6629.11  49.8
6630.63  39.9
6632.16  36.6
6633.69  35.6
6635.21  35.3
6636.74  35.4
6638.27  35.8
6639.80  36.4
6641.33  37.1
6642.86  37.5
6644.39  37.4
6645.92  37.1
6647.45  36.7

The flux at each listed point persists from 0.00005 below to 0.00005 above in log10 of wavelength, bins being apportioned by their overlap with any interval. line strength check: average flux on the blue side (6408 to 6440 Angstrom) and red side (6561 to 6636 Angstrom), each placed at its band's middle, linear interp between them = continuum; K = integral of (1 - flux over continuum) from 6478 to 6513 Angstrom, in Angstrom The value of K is 7.5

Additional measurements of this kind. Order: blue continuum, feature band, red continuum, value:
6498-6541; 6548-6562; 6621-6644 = 1.6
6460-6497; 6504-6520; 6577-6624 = 3.0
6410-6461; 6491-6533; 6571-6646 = 9.0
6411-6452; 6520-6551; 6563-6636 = 9.2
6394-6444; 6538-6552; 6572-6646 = 4.3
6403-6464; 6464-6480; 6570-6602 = 1.0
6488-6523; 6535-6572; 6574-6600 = 1.9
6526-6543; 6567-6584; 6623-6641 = 3.1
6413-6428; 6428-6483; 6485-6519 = 0.9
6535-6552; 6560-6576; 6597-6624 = 5.1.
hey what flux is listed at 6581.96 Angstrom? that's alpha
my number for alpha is 34.1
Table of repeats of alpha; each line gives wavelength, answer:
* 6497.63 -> 38.3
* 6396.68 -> 39.4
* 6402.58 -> 39.6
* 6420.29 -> 39.1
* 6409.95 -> 40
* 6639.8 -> 36.4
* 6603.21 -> 263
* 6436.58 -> 38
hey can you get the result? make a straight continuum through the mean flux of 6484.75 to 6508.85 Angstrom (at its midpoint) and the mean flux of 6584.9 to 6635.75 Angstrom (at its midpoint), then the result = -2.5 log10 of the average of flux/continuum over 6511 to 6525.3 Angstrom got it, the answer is 0.167 mag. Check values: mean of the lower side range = 38.2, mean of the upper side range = 74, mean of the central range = 38.5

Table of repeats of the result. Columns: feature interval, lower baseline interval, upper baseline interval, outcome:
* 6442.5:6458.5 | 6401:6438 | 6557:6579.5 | 0.02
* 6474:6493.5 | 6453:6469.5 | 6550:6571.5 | 0.00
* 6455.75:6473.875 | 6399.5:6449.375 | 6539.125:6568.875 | 0.03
